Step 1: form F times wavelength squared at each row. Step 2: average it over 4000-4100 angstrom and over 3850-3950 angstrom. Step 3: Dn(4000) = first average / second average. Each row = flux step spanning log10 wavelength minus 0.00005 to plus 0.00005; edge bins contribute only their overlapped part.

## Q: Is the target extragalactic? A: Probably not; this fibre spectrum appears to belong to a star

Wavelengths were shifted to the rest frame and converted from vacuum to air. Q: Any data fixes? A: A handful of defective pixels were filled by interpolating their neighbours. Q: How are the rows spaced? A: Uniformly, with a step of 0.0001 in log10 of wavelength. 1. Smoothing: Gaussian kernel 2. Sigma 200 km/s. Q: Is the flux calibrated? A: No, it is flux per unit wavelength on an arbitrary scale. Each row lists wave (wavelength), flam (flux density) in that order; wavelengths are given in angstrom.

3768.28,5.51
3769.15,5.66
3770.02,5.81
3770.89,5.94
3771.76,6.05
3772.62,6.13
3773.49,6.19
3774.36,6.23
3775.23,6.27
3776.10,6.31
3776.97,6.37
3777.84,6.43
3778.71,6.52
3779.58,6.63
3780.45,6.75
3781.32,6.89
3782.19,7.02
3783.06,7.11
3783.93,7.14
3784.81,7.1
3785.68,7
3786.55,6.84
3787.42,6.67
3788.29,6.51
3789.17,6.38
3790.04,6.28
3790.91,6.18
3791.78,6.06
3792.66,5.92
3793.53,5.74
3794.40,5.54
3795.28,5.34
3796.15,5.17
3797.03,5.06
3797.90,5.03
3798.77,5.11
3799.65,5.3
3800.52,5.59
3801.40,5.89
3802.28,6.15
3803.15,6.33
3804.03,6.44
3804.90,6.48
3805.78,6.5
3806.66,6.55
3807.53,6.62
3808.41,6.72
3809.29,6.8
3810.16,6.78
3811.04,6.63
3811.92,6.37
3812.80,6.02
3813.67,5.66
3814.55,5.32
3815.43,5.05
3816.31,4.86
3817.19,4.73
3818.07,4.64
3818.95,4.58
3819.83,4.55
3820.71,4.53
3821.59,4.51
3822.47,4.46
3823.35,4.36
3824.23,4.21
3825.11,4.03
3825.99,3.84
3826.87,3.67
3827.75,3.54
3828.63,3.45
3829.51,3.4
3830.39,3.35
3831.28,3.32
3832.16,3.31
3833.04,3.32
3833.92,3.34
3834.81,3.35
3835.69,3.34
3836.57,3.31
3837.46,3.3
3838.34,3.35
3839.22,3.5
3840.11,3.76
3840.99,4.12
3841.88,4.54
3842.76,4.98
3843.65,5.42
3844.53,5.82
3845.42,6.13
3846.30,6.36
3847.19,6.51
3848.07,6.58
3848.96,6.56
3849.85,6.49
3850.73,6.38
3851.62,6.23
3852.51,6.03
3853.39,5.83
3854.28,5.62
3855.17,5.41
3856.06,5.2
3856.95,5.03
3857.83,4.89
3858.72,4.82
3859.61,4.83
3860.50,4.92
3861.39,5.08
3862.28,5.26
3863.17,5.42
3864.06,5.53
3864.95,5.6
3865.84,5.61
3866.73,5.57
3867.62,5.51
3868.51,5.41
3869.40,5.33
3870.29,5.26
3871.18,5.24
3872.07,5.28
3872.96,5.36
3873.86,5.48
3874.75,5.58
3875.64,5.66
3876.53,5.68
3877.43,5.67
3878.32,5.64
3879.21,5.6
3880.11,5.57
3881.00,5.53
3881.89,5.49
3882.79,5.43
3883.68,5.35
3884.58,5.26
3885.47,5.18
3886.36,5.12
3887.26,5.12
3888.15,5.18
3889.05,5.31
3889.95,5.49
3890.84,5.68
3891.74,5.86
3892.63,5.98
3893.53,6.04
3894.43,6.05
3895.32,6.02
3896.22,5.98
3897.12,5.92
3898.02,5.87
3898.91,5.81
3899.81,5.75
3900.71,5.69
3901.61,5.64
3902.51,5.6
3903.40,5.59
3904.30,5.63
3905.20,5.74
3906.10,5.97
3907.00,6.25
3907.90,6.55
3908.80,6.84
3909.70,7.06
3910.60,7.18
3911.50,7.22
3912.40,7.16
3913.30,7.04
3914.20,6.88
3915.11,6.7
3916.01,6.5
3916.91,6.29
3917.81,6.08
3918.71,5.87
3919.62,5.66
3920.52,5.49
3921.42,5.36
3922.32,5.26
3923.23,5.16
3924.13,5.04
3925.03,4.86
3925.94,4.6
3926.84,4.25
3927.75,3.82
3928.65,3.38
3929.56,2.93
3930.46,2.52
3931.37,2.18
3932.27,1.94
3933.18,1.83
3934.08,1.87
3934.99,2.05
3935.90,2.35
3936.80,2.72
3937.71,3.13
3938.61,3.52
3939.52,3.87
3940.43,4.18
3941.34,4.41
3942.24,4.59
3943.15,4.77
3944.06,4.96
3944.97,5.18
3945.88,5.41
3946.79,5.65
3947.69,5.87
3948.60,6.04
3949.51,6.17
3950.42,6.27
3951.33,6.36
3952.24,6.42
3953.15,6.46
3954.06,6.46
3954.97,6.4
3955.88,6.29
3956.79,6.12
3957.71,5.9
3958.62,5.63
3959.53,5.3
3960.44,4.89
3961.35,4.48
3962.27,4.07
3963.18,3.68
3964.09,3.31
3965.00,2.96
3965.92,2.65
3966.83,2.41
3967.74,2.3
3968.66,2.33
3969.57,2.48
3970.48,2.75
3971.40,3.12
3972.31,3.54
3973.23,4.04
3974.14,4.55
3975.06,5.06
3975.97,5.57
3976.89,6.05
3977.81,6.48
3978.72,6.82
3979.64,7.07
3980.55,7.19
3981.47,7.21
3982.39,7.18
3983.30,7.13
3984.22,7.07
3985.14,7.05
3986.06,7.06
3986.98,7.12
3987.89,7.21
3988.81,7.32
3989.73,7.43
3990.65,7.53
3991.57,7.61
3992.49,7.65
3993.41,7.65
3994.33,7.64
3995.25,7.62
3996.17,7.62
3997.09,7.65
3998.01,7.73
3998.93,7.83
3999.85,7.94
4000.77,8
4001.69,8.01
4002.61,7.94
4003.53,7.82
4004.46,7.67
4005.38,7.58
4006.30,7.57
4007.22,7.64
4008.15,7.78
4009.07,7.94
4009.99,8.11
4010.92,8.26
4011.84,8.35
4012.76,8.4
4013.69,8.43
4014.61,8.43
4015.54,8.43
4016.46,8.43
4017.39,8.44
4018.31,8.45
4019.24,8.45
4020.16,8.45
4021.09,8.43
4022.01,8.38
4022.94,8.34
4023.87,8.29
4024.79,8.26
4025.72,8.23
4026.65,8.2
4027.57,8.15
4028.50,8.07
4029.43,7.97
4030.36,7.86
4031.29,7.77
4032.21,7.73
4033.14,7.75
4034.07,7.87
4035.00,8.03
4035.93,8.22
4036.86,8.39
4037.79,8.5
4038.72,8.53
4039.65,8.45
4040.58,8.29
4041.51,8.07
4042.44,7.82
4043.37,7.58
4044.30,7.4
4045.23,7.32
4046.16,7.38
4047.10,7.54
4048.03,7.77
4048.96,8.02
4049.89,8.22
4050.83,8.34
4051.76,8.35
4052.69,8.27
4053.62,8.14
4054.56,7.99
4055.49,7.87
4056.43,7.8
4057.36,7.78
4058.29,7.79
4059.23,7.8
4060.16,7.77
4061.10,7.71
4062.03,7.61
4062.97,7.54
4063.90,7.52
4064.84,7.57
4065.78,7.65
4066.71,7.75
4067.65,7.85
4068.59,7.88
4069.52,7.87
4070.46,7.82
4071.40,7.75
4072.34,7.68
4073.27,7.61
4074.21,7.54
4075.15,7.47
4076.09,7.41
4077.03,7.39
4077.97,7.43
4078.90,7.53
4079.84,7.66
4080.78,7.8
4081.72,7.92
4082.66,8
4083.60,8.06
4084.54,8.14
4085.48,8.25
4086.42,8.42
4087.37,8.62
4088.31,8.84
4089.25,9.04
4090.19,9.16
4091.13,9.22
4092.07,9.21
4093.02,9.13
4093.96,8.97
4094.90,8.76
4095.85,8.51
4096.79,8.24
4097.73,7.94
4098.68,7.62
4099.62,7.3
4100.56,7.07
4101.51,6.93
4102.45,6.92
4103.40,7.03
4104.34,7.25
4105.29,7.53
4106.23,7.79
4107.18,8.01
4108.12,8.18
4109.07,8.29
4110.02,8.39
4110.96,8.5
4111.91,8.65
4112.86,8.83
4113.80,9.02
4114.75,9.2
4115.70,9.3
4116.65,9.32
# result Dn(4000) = 1.7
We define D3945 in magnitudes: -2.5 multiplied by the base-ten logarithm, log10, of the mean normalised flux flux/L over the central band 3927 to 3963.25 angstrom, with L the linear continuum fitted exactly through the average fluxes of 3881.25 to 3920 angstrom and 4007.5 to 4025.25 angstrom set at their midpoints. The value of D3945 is 0.46 mag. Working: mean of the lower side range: 5.98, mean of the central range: 4.51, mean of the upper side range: 8.31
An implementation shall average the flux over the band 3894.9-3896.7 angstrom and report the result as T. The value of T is 5.98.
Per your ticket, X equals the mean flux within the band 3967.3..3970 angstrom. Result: 2.37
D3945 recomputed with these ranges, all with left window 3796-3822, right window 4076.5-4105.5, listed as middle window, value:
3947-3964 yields 0.216 mag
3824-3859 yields 0.271 mag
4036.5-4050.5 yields -0.040 mag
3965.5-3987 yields 0.351 mag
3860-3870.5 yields 0.146 mag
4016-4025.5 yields -0.126 mag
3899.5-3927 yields 0.098 mag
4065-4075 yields 0.022 mag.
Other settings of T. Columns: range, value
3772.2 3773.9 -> 6.16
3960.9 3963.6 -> 4.07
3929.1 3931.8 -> 2.54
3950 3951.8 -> 6.32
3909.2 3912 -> 7.15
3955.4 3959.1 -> 5.98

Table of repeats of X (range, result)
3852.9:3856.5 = 5.52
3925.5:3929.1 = 4.01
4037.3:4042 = 8.37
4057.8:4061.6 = 7.77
